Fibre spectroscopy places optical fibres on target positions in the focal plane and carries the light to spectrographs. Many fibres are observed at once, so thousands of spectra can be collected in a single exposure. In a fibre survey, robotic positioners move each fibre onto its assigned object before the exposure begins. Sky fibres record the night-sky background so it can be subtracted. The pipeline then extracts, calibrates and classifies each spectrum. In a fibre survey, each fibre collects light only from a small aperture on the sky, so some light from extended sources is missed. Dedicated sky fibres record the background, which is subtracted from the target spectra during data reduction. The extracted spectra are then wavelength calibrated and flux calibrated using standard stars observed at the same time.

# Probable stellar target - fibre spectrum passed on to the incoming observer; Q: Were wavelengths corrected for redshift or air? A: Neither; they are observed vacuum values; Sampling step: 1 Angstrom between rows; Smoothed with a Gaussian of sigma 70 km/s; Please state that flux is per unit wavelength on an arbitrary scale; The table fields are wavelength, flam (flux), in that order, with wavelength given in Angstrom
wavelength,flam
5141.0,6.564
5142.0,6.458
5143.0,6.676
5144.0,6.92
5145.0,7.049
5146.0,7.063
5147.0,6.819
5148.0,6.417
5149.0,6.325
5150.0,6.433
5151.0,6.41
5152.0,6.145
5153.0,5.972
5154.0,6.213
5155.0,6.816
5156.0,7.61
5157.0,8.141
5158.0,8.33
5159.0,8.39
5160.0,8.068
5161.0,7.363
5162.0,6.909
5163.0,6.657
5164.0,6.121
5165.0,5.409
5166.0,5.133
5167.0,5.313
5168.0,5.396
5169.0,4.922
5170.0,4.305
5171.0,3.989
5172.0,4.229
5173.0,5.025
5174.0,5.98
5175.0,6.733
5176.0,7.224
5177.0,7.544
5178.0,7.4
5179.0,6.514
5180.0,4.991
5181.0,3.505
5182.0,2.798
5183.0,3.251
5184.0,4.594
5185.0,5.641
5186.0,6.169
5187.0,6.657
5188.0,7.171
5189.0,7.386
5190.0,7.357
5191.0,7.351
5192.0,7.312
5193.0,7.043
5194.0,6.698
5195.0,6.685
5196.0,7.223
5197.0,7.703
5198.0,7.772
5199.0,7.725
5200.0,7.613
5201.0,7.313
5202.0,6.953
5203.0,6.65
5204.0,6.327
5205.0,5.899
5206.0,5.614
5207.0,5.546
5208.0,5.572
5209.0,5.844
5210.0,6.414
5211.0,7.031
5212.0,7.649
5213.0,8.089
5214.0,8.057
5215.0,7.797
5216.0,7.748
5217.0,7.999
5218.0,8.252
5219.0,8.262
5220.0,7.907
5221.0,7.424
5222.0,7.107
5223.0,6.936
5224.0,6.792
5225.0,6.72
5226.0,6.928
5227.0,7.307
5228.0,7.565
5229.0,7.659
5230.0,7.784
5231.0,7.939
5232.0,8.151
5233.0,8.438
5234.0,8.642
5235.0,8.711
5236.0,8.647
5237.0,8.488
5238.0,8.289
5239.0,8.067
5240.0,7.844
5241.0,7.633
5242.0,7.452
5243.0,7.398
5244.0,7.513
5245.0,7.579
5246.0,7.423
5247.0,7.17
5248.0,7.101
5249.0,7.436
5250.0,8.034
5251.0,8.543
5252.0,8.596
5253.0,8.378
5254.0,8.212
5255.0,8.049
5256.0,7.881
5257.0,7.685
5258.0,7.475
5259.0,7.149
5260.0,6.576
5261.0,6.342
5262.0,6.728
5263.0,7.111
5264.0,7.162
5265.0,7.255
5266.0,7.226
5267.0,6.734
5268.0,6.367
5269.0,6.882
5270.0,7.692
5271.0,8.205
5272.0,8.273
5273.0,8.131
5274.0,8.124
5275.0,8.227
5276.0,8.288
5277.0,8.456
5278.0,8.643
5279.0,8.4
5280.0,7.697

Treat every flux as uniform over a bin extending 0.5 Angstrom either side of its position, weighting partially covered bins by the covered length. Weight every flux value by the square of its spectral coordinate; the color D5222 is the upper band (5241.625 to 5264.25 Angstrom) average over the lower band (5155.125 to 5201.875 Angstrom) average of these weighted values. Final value 1.2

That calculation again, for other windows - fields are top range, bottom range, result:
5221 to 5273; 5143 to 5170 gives 1.19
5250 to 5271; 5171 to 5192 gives 1.31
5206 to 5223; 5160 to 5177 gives 1.27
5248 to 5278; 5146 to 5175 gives 1.27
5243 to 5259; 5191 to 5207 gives 1.14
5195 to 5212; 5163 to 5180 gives 1.19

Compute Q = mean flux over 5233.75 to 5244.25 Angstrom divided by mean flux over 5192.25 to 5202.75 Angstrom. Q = 1.1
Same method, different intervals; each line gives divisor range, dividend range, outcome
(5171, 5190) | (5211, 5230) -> 1.32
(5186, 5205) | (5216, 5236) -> 1.09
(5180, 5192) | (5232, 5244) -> 1.43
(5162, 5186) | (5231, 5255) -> 1.48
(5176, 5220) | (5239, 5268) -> 1.12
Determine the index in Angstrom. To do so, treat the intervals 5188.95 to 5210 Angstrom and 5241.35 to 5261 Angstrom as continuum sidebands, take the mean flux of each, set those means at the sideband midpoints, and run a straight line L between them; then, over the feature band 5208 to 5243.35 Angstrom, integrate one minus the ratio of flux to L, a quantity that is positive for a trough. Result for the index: -2.1 Angstrom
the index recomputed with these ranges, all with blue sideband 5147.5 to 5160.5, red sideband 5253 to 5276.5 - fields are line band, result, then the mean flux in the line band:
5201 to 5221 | 0.59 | 7.05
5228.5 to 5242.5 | -1.45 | 8.12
